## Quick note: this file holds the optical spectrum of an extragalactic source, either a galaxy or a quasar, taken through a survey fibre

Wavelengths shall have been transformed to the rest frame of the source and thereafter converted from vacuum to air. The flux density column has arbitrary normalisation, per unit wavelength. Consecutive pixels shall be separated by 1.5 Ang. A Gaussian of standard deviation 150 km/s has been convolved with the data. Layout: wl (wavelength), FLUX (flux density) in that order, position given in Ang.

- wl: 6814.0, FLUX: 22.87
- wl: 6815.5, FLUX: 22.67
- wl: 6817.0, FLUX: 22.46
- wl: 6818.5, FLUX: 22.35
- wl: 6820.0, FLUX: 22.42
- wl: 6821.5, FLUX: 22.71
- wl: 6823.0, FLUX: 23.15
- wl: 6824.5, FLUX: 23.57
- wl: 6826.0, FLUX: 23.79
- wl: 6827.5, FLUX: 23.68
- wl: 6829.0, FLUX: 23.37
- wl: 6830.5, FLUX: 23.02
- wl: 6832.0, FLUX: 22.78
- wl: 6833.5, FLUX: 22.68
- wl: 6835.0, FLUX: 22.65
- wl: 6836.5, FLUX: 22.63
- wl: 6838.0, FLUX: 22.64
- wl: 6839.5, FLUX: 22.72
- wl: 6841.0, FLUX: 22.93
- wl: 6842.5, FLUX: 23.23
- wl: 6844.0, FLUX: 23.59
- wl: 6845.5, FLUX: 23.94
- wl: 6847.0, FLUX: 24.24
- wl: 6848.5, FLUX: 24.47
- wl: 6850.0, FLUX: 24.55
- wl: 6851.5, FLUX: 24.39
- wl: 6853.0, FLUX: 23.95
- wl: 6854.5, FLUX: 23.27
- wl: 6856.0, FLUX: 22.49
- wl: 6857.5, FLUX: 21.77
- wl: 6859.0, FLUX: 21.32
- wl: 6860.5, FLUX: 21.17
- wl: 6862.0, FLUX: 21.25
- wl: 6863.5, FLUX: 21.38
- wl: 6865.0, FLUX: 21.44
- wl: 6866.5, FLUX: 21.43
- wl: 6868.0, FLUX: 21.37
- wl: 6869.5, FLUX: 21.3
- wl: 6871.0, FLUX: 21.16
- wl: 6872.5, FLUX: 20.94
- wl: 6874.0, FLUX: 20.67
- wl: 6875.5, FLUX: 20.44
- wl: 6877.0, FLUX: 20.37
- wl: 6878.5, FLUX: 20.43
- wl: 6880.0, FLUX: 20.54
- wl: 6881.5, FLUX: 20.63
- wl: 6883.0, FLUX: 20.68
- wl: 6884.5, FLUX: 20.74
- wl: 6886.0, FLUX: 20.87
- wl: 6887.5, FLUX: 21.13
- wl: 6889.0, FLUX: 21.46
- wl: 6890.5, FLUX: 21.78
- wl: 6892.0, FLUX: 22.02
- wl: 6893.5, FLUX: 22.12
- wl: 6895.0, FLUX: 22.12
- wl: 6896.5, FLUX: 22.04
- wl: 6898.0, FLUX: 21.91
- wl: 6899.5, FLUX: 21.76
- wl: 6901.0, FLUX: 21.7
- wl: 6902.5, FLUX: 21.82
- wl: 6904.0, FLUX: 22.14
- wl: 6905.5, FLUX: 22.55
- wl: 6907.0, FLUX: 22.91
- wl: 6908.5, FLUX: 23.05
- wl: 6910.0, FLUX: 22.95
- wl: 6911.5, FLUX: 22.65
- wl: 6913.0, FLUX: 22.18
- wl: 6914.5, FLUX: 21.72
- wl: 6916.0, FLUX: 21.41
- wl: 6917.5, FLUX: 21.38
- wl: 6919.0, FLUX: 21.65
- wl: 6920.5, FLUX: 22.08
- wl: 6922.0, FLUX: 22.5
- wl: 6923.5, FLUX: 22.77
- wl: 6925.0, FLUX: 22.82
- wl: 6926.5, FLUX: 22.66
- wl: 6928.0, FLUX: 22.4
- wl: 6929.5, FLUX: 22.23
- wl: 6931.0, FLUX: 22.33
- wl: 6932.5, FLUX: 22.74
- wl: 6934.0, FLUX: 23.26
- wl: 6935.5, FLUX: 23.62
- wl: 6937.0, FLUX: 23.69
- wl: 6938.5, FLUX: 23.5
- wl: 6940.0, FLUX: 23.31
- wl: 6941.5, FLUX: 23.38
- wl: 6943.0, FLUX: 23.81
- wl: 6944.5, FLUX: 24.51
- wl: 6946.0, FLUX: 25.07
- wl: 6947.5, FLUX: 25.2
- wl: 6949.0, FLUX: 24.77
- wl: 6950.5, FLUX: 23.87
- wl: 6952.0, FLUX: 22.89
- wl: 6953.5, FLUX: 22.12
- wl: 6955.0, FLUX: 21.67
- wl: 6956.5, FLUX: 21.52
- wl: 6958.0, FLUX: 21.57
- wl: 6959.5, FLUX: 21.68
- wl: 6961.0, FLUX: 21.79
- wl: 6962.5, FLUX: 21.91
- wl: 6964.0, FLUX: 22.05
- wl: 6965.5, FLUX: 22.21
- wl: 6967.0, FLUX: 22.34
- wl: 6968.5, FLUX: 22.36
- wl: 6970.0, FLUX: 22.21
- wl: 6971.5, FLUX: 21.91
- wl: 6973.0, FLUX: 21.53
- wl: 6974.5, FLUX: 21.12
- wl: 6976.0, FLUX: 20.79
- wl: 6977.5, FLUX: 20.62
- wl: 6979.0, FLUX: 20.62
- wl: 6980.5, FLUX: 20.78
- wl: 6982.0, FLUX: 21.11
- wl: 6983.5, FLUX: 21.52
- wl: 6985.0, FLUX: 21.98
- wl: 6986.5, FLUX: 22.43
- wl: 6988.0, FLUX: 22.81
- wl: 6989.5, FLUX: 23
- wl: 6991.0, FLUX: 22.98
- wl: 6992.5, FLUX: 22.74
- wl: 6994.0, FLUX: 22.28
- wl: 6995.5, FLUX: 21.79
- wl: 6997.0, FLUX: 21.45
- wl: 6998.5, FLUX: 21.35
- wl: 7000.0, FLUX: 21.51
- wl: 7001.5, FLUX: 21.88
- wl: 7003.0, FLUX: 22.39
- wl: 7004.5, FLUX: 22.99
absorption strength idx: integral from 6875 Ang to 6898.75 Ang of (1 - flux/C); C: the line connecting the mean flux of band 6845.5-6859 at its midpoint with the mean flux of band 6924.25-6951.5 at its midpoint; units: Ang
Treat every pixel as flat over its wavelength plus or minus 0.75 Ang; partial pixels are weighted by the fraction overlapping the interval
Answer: 2.33 Ang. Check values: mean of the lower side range 23.5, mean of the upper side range 23.5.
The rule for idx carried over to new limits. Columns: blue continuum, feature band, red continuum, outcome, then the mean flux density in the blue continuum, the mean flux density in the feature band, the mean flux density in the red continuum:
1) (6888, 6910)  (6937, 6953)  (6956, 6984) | -1.6 Ang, 22.1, 24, 21.6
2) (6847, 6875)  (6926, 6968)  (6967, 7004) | -1.9 Ang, 22.2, 22.9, 21.8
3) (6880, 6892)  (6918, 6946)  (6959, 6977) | -2.0 Ang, 21.1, 23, 21.8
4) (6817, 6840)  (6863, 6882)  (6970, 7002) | 1.4 Ang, 22.9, 20.9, 21.7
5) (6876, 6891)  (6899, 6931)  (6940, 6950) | 0.5 Ang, 20.8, 22.3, 24.4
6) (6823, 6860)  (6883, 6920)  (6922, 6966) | 1.9 Ang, 23.2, 21.9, 22.9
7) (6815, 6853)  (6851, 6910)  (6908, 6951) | 3.8 Ang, 23.2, 21.7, 23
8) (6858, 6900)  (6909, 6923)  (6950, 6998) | -0.4 Ang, 21.2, 22.1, 21.9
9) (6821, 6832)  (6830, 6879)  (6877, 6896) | 0.0 Ang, 23.3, 22.3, 21.2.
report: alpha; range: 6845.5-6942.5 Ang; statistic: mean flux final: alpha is 22.1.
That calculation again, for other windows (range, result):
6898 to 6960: 22.7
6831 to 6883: 22.2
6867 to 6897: 21.1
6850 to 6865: 22.4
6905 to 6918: 22.3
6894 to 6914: 22.3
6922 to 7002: 22.4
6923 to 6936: 22.7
